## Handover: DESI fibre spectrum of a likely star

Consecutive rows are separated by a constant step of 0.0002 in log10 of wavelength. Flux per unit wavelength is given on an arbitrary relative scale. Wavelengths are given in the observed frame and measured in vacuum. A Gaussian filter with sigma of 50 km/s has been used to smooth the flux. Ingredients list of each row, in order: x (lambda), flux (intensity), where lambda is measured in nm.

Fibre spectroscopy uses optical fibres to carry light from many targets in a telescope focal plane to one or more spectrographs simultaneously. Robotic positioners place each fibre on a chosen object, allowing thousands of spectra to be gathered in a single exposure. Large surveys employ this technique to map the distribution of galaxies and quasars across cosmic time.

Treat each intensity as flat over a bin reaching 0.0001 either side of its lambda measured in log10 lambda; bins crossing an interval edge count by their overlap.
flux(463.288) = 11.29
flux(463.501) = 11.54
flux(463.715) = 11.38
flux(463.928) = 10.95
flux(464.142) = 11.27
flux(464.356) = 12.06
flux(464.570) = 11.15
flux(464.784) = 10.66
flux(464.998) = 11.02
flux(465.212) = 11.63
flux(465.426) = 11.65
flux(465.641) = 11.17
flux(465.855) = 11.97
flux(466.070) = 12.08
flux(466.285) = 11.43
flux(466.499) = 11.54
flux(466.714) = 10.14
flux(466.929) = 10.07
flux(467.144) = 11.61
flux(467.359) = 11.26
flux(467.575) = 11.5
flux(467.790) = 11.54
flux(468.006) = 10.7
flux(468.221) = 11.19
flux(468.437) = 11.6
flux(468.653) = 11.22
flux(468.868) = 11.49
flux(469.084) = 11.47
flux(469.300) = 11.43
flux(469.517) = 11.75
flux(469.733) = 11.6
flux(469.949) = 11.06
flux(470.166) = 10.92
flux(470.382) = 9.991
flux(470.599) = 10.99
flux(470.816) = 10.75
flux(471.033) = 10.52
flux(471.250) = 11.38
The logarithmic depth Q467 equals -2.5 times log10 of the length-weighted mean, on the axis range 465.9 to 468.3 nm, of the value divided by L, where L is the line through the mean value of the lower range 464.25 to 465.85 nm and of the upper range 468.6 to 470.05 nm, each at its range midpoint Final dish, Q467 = 0.02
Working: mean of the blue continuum 11.4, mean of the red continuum 11.4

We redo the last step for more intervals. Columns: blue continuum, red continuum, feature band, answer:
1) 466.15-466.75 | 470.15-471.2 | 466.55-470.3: -0.03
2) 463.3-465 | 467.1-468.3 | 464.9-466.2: -0.03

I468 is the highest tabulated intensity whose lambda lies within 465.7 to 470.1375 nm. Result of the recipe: 12.08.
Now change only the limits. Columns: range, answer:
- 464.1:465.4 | 12.06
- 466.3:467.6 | 11.61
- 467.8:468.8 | 11.6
